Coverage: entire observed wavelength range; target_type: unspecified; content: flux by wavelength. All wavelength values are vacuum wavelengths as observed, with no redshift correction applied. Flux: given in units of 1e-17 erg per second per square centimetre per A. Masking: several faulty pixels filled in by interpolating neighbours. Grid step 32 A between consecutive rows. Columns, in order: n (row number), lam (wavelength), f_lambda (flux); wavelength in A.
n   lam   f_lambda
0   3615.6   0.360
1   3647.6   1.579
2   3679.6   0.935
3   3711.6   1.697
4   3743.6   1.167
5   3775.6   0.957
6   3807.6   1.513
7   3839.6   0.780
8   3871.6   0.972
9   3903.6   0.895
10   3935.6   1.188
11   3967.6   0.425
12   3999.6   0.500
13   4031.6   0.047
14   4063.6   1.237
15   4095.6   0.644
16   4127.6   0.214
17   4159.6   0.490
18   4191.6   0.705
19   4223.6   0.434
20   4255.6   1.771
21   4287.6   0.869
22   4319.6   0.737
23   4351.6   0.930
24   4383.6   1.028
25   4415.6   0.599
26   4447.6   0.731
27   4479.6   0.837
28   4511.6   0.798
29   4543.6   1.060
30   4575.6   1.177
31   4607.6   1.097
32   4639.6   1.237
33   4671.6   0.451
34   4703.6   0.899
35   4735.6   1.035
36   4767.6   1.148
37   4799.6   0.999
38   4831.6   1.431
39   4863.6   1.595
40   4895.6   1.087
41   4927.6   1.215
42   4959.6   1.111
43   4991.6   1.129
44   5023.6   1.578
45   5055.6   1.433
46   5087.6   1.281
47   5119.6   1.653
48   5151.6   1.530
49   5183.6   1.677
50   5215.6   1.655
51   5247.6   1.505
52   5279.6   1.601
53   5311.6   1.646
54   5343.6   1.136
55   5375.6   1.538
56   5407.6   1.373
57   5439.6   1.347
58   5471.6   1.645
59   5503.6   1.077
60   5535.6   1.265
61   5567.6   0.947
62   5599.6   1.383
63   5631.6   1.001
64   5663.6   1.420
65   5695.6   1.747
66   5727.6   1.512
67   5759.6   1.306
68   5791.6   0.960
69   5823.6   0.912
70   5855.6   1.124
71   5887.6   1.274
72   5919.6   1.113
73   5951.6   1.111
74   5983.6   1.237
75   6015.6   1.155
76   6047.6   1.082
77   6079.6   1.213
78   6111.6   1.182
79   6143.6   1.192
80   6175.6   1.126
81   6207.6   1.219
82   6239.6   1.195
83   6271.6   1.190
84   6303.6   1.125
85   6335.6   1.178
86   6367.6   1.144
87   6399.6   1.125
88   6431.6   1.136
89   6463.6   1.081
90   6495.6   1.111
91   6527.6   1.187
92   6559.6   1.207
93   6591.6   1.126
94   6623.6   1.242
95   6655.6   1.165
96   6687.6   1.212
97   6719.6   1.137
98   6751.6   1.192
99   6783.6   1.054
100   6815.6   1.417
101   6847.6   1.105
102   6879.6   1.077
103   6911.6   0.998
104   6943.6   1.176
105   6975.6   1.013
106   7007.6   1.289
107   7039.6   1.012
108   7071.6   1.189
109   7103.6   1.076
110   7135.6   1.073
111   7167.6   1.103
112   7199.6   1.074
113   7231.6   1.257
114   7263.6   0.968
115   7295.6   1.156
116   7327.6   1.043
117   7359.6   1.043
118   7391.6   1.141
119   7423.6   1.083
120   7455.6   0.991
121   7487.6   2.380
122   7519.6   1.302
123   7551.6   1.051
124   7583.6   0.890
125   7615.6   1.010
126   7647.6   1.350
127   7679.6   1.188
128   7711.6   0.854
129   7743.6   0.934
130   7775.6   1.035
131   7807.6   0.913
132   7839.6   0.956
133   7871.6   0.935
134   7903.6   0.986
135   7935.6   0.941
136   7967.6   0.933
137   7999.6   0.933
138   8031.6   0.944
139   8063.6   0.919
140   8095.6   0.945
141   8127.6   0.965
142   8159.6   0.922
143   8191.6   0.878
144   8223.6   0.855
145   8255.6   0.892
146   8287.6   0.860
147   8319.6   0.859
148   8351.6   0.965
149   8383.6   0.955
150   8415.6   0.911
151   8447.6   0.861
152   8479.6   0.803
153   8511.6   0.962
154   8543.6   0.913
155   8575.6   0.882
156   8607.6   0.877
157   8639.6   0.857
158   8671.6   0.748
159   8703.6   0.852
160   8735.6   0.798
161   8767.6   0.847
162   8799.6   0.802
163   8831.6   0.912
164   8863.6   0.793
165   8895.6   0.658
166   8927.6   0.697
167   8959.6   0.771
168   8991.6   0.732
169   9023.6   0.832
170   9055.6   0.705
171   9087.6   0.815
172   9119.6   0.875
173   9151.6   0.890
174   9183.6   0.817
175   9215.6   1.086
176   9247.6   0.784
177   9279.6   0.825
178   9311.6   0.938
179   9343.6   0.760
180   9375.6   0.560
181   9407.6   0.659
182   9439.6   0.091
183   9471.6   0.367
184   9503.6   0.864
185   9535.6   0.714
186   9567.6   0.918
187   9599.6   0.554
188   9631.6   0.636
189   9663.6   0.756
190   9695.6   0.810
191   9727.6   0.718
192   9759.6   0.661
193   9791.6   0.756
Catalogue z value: 0.14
